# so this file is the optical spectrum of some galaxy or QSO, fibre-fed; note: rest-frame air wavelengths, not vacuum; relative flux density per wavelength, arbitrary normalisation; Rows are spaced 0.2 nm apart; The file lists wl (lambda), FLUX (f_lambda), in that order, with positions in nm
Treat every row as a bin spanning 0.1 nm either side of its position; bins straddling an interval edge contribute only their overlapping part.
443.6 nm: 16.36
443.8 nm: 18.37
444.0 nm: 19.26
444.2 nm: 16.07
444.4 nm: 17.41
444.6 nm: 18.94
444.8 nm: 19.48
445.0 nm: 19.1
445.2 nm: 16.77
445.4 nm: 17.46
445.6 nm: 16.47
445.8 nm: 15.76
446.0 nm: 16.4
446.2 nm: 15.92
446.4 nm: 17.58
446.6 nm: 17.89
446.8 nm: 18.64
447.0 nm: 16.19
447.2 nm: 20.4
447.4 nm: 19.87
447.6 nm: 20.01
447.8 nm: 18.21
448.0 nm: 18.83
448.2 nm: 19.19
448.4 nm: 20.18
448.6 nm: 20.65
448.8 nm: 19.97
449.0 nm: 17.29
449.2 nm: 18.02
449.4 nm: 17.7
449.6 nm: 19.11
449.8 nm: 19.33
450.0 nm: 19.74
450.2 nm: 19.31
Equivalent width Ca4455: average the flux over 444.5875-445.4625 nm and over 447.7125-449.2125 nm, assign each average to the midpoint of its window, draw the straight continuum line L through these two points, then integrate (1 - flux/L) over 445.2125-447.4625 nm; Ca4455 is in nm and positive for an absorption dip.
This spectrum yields 0.14 nm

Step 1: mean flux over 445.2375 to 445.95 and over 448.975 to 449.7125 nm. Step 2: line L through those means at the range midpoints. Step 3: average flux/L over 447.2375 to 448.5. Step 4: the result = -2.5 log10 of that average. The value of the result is -0.113 mag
